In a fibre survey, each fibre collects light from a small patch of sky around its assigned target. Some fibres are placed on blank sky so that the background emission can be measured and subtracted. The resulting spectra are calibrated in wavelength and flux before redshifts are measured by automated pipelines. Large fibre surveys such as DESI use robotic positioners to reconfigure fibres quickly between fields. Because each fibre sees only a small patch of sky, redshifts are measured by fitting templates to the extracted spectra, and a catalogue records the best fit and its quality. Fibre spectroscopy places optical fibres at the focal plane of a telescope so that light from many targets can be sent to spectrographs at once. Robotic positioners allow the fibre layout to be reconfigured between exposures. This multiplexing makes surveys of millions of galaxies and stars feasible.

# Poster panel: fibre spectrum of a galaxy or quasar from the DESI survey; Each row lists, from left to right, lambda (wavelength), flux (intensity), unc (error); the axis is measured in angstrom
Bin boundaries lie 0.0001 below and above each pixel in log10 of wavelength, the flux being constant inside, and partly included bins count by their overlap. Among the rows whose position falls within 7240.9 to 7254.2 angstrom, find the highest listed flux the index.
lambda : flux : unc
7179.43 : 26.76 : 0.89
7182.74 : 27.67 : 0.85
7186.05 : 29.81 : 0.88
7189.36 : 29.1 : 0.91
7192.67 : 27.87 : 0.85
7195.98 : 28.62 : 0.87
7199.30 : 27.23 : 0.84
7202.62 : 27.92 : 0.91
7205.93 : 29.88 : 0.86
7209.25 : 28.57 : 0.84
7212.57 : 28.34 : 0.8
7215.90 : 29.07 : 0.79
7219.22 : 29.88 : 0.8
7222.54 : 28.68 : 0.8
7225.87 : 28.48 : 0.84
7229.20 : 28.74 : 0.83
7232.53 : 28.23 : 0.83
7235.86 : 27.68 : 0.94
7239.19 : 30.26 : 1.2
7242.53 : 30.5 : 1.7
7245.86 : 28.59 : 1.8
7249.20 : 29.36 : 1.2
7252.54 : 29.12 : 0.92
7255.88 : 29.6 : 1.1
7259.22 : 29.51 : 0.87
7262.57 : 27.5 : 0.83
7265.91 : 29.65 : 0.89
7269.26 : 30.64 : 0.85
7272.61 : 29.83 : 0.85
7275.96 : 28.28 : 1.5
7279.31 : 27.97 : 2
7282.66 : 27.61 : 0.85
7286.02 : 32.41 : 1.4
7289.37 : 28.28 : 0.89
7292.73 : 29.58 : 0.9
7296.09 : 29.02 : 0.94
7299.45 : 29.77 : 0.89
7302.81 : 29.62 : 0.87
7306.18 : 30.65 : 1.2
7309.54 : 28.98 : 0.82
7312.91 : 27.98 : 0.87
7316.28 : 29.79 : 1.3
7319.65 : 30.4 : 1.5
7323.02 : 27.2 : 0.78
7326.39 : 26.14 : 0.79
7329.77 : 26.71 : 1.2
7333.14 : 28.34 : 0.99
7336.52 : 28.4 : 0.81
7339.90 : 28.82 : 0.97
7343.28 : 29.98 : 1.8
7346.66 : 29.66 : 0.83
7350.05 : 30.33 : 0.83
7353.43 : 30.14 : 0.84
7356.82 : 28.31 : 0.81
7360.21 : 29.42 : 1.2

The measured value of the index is 30.5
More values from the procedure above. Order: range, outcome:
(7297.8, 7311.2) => 30.65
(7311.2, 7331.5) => 30.4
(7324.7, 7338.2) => 28.4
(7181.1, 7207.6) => 29.88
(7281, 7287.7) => 32.41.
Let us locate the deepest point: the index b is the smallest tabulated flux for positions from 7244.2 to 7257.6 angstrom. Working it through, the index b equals 28.59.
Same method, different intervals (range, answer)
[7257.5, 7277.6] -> 27.5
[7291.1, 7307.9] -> 29.02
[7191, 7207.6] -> 27.23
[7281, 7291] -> 27.61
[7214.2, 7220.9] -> 29.07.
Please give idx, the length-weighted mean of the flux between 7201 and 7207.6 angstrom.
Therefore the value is 28.9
